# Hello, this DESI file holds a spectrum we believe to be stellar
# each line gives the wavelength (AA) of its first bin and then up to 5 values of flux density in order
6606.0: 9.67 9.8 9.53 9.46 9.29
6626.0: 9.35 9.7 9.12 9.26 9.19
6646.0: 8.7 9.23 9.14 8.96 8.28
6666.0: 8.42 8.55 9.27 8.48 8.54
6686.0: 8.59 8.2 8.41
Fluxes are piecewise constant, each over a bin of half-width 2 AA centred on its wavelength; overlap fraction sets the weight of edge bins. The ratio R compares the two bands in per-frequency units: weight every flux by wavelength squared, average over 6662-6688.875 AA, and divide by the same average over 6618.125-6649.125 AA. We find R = 0.94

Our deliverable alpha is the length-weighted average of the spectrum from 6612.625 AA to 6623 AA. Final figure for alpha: 9.43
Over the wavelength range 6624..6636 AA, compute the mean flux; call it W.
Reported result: 9.39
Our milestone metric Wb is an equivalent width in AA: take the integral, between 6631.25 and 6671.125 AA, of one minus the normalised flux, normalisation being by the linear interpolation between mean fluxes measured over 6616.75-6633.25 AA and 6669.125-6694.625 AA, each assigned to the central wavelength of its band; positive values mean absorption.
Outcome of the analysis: 0.6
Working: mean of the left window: 9.42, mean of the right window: 8.59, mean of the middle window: 8.91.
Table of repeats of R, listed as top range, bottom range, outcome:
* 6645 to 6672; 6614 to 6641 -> 0.94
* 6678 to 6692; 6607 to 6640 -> 0.91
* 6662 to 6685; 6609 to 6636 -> 0.93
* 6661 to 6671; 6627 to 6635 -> 0.90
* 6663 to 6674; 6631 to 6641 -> 0.94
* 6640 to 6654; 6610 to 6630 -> 0.96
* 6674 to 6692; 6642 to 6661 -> 0.96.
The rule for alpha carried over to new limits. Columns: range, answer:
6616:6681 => 9.02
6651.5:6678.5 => 8.75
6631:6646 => 9.16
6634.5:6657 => 9.1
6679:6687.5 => 8.55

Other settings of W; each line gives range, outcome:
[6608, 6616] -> 9.66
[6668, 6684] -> 8.71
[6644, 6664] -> 8.86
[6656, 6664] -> 8.62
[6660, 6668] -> 8.35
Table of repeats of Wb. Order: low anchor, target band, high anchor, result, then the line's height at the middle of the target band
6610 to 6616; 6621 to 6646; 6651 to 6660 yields 0.23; 9.35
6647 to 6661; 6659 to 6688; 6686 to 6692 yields 0.10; 8.64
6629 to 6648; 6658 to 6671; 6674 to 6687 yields 0.52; 8.84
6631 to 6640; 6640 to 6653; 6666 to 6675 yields 0.06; 9.09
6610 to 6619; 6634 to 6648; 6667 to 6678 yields 0.23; 9.21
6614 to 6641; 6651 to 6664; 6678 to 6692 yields 0.10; 8.89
